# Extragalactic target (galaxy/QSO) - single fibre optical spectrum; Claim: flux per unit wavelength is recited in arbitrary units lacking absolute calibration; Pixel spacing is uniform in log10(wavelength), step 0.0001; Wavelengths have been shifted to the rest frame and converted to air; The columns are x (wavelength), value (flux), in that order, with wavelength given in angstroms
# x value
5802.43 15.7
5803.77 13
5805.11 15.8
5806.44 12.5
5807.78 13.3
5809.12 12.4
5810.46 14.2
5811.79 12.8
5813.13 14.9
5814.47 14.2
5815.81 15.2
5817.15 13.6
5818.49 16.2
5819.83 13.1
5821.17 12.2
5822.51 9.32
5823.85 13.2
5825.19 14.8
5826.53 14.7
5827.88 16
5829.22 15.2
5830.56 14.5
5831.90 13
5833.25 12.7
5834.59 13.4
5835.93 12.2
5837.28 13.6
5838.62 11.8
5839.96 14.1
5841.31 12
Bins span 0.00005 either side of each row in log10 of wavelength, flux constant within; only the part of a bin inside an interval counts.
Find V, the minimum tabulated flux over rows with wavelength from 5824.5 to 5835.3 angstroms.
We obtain 12.7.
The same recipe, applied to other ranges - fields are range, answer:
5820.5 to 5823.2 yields 9.32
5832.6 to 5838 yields 12.2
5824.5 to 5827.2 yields 14.7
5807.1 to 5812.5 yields 12.4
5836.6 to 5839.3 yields 11.8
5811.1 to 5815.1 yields 12.8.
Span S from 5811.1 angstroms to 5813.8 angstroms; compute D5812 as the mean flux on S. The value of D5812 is 13.9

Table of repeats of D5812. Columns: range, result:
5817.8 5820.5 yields 14.6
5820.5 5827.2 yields 12.9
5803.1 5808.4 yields 13.6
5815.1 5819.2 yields 15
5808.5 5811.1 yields 13.3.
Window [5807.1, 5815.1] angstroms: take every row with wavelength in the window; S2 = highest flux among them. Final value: 14.9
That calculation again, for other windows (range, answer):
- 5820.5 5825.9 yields 14.8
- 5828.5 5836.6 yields 15.2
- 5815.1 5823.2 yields 16.2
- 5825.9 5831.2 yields 16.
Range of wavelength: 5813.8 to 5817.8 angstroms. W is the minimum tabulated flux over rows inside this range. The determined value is 13.6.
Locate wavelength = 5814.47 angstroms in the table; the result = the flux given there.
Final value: 14.2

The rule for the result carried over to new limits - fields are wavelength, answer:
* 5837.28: 13.6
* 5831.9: 13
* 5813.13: 14.9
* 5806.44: 12.5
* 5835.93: 12.2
